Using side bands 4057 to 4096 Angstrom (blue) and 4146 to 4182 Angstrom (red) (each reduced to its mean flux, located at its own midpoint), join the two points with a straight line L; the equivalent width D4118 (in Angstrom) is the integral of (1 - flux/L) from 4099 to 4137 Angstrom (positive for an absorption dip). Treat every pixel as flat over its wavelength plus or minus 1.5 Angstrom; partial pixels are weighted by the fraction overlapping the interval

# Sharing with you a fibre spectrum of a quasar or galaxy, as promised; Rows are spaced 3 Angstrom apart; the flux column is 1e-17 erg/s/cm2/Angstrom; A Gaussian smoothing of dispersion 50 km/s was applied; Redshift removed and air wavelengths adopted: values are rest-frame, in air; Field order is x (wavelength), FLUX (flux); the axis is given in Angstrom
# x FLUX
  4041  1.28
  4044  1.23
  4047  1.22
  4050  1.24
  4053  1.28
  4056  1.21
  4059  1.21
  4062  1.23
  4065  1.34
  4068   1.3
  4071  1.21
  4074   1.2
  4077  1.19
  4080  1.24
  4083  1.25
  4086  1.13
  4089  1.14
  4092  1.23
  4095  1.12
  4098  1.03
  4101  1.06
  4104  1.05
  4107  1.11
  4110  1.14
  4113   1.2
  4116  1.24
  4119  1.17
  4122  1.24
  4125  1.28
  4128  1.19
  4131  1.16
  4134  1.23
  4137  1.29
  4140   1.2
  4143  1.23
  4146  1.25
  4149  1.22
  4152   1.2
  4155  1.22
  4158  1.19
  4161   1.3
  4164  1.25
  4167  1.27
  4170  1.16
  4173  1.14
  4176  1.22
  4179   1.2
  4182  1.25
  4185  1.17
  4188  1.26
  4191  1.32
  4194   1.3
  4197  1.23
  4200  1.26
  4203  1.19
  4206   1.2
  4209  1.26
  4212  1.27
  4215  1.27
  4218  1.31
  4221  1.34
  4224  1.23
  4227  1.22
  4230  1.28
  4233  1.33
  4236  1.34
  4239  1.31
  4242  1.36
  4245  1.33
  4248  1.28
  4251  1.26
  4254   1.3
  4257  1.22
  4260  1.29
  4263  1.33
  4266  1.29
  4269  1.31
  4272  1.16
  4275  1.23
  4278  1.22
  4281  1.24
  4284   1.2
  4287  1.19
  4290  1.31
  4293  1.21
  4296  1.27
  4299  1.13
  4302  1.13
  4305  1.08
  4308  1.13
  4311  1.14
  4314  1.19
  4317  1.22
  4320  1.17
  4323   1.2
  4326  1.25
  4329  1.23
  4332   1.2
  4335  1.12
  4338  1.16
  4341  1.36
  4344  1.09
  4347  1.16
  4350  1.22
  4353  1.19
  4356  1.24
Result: 1.30 Angstrom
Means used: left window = 1.22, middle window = 1.18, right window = 1.22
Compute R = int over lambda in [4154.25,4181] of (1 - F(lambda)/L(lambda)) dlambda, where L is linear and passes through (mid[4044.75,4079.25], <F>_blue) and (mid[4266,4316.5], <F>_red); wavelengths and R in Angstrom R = 0.08 Angstrom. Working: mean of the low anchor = 1.24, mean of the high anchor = 1.2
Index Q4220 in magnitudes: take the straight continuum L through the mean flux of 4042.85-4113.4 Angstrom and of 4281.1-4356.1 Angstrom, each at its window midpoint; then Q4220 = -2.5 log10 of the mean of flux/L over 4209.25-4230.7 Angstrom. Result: -0.073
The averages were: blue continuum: 1.19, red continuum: 1.19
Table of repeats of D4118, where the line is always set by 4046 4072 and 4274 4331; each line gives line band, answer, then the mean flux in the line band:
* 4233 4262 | -2.21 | 1.3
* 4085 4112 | 2.78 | 1.11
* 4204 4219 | -0.51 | 1.26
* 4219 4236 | -1.02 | 1.29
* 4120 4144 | 0.15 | 1.23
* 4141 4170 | -0.07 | 1.23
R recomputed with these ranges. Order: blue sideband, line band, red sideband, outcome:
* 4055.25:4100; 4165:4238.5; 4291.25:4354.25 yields -3.7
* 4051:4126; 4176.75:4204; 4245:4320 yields -0.8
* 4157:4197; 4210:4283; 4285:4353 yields -4.1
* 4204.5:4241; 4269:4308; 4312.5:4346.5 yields 1.0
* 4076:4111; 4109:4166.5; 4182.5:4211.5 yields -1.8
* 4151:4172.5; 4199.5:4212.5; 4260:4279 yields 0.1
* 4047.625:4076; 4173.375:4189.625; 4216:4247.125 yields 0.9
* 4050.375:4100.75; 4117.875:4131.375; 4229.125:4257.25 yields 0.2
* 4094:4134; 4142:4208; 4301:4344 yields -3.7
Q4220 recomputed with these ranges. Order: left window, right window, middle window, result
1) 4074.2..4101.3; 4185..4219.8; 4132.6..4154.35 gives -0.02 mag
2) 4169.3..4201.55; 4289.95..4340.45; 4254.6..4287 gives -0.04 mag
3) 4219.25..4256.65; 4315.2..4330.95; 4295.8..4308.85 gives 0.09 mag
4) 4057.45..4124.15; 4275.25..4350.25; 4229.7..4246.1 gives -0.12 mag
